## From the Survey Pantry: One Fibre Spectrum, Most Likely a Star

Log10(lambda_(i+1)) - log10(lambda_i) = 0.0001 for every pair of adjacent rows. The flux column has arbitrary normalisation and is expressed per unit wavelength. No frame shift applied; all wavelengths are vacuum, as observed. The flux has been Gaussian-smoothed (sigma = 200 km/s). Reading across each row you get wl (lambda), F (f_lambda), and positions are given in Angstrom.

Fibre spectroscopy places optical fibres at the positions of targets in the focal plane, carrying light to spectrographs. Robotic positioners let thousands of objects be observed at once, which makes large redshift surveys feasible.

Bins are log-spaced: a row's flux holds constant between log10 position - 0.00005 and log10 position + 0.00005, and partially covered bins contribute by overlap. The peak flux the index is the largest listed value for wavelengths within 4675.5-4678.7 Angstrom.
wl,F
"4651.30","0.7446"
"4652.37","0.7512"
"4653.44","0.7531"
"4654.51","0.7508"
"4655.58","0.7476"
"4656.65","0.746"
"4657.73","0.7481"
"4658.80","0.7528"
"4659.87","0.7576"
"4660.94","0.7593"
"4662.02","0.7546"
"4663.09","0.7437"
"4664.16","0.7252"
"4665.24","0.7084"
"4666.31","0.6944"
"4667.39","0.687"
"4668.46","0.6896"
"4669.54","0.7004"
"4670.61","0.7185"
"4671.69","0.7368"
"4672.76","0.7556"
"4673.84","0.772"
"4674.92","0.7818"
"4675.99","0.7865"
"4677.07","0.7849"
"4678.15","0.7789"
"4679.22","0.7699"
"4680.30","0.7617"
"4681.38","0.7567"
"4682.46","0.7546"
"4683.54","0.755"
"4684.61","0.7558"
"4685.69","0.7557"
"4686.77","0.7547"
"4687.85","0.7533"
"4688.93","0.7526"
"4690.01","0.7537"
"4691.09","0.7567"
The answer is 0.7865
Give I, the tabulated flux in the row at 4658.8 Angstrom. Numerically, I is 0.7528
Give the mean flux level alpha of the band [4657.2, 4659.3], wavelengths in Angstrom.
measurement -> 0.751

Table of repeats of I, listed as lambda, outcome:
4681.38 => 0.7567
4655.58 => 0.7476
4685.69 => 0.7557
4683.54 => 0.755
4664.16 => 0.7252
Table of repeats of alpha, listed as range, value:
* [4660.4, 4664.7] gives 0.746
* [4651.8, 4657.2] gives 0.75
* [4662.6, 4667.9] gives 0.711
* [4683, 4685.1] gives 0.758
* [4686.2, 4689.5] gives 0.753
